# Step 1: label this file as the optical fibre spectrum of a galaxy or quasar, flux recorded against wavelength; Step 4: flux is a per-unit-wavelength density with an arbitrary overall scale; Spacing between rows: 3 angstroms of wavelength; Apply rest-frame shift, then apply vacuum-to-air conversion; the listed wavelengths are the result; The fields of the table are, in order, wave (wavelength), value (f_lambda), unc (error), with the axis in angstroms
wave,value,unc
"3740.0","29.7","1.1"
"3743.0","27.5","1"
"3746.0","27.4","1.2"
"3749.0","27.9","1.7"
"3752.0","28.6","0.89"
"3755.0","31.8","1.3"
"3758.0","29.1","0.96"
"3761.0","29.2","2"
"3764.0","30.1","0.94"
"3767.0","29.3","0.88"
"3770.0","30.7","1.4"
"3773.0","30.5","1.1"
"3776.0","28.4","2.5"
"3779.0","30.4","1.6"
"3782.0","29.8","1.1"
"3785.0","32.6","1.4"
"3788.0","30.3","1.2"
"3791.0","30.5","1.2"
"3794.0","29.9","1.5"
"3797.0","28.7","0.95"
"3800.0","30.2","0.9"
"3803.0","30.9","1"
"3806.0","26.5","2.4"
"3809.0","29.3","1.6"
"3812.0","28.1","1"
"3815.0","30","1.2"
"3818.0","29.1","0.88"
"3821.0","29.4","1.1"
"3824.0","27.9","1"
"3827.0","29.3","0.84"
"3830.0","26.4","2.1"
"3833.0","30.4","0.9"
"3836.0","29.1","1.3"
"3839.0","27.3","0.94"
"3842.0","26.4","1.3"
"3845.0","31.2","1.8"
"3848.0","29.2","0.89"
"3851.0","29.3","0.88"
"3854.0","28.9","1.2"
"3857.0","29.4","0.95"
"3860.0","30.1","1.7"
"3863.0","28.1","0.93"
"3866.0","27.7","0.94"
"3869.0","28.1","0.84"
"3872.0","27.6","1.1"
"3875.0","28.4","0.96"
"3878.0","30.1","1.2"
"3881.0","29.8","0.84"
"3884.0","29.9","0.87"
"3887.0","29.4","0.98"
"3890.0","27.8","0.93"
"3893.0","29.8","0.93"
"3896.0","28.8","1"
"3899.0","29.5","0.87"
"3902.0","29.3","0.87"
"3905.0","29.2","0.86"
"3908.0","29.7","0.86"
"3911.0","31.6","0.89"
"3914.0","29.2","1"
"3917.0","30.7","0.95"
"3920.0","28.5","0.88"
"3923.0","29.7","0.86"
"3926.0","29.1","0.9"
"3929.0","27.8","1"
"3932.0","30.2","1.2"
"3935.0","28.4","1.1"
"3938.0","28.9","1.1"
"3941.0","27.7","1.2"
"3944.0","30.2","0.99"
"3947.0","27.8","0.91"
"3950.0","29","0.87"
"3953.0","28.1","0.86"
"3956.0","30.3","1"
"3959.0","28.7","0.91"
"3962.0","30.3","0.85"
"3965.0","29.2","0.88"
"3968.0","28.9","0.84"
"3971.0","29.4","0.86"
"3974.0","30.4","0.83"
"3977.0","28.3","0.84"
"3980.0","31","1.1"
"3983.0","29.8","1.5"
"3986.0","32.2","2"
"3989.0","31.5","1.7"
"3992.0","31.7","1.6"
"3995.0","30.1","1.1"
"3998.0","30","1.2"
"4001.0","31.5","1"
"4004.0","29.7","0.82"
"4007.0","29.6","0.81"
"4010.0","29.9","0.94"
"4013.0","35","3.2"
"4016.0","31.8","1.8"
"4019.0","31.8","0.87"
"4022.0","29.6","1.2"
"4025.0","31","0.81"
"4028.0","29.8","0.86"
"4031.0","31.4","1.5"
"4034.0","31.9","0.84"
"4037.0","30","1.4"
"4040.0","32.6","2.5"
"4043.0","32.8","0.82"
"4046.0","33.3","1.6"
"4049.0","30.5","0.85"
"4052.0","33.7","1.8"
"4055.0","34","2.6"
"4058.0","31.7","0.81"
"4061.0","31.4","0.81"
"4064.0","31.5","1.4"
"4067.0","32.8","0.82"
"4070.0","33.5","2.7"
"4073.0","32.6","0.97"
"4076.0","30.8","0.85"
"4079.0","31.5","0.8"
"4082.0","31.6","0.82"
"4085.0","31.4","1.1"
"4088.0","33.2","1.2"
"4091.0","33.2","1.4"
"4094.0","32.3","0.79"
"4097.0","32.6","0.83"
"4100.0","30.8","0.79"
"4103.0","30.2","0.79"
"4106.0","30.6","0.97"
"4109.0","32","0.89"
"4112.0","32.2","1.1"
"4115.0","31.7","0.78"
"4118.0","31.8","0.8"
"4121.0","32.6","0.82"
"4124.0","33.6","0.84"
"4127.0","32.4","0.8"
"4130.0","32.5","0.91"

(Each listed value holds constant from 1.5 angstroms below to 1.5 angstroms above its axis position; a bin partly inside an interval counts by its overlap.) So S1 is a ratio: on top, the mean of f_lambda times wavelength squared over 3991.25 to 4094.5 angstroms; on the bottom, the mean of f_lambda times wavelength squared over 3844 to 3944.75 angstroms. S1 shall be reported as 1.17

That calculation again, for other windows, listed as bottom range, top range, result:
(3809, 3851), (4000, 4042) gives 1.19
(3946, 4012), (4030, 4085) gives 1.11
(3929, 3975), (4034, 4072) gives 1.17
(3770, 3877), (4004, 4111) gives 1.23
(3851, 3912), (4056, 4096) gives 1.22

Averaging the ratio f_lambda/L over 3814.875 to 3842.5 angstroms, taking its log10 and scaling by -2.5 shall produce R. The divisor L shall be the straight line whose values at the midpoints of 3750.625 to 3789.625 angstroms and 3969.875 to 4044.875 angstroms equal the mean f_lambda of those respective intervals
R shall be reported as 0.06 mag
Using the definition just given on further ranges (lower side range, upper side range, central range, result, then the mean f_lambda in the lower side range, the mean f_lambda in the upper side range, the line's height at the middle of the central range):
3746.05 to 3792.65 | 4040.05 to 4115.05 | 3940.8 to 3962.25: 0.078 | 29.9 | 32.1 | 31.2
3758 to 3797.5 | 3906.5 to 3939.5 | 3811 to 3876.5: 0.039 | 30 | 29.4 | 29.8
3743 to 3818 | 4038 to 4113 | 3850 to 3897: 0.051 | 29.5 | 32.1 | 30.3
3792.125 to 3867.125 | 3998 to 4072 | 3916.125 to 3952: 0.050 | 28.9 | 31.7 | 30.3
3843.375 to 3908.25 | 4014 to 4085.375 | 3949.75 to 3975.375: 0.040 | 29.1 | 31.8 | 30.5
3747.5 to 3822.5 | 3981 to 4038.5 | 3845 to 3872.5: 0.044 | 29.7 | 31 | 30.1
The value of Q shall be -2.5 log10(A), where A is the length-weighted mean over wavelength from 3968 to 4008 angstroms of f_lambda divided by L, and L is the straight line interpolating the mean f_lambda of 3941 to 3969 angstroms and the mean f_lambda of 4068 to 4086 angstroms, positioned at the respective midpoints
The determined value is -0.018 mag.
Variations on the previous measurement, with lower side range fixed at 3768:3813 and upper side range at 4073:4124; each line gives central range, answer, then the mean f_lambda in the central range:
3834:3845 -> 0.07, 28.2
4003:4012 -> 0.04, 30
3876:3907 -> 0.04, 29.4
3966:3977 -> 0.06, 29.4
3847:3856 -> 0.04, 29.1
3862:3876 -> 0.09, 28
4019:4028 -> 0.03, 30.5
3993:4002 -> 0.02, 30.5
